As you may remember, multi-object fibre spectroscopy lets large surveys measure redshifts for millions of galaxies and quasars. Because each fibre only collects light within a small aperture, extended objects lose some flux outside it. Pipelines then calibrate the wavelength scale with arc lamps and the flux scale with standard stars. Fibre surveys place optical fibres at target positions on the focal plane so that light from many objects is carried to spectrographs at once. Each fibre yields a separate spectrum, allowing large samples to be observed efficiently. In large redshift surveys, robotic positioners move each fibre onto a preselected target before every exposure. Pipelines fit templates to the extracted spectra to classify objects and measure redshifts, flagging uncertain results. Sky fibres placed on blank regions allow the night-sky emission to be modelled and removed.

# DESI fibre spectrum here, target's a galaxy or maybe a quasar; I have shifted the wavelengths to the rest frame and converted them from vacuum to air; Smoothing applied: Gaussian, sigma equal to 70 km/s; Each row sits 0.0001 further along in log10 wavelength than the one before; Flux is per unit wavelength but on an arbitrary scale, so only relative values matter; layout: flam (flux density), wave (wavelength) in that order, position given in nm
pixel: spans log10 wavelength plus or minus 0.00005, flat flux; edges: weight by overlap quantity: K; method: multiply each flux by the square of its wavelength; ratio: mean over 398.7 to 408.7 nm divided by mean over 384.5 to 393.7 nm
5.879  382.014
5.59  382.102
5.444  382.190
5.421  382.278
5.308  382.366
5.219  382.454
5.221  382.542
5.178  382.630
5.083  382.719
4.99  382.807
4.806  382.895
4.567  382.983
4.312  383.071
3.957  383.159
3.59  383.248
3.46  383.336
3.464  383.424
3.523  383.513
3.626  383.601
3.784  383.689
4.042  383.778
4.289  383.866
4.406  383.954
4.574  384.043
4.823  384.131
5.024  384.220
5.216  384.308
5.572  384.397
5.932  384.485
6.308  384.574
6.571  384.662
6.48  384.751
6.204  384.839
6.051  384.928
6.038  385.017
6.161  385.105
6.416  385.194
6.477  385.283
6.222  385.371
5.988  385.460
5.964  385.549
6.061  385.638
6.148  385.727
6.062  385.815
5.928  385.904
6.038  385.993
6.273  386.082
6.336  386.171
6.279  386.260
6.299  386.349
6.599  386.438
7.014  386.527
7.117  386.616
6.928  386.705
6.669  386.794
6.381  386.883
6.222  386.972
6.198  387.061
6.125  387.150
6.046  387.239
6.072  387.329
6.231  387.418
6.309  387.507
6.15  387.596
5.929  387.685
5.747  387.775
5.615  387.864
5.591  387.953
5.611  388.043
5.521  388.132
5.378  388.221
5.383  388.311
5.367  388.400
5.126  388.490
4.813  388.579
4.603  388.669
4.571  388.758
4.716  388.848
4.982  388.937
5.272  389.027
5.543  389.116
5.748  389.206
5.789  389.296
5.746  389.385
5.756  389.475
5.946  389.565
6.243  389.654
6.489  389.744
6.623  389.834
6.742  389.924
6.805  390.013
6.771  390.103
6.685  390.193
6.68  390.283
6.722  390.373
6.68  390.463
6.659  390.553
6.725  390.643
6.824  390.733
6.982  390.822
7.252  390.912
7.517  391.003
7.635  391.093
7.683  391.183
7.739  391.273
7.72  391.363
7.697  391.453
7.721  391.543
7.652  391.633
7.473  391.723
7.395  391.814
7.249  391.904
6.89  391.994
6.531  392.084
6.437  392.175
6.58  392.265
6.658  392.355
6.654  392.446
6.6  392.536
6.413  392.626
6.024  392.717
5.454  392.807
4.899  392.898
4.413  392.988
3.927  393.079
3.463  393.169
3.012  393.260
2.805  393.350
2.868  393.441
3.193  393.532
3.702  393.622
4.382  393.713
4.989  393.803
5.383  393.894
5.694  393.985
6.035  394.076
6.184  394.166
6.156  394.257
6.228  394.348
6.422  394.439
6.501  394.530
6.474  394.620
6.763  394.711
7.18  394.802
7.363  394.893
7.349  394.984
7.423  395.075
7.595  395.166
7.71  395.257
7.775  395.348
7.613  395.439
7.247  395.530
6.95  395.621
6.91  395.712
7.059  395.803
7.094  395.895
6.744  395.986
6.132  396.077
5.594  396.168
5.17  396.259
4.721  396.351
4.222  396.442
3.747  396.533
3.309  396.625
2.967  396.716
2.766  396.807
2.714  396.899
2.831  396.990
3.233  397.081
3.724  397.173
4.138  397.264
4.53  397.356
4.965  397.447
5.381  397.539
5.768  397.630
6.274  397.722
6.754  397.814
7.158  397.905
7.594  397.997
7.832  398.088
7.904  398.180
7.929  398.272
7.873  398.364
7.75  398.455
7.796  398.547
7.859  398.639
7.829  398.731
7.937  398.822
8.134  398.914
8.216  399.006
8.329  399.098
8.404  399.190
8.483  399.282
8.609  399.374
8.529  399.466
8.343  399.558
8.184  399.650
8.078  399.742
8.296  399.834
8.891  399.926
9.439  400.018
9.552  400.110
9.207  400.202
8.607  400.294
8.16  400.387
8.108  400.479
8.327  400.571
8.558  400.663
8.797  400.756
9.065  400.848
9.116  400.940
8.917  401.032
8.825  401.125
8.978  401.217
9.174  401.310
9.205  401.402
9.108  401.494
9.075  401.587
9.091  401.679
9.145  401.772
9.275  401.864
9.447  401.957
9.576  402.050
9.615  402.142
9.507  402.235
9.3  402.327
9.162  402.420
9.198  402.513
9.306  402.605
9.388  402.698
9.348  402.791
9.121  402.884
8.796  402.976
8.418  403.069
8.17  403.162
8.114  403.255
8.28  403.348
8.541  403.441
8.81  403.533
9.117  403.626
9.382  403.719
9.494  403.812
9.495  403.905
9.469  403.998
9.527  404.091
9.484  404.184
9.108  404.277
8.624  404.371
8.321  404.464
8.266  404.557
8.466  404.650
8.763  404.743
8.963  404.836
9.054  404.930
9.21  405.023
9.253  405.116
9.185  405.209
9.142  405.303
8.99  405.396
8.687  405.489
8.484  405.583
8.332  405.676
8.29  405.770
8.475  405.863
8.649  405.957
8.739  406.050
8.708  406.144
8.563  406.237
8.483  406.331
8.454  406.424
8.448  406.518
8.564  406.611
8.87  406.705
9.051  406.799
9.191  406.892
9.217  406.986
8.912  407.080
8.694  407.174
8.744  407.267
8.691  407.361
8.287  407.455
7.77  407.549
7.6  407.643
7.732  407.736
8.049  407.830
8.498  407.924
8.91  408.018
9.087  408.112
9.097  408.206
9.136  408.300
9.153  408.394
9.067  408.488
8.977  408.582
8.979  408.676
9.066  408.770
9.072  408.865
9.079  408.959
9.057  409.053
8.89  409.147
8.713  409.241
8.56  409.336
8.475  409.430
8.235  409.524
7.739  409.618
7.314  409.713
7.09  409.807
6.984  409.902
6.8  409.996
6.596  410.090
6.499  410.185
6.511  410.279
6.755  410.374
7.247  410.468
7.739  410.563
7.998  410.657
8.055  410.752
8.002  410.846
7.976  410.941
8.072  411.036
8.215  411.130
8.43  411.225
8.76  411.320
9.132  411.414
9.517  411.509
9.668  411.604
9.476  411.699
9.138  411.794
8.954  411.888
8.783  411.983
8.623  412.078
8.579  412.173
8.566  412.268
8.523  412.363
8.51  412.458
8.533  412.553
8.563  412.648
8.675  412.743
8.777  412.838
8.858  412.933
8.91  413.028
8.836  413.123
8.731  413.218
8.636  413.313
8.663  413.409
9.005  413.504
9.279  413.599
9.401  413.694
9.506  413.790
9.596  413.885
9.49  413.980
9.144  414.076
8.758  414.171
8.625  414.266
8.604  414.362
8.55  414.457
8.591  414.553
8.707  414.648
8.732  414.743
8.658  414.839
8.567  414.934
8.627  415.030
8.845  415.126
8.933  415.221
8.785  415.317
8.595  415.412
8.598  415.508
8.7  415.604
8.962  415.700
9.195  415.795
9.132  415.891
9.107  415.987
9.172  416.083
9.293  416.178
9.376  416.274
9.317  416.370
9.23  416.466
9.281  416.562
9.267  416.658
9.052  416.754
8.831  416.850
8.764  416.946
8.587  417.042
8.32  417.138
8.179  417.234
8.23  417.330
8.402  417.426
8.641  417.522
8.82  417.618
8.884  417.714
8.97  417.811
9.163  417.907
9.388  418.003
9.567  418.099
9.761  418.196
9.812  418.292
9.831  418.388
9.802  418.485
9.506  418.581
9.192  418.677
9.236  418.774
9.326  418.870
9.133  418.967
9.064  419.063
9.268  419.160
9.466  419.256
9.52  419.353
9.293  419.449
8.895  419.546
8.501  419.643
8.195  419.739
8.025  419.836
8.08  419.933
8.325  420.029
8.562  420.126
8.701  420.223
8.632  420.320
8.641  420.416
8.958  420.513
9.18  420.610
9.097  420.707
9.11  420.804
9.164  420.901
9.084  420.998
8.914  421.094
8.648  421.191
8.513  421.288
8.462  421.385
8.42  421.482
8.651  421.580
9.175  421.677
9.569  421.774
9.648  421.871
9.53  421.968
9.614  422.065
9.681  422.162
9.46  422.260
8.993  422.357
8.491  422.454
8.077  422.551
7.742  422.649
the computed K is 1.6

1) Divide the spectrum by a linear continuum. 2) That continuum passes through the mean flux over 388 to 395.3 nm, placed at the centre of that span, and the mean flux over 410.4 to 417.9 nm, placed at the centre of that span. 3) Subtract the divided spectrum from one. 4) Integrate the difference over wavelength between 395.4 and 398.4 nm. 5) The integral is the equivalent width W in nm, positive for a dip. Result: 0.50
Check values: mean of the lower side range 6.08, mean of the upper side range 8.77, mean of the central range 5.59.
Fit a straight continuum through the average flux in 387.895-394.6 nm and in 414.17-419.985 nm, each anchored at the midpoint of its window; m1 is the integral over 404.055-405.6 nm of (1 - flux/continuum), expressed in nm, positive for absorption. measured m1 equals -0.29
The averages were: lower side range 5.95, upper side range 8.95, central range 8.91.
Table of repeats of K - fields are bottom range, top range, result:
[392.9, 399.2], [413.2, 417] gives 1.67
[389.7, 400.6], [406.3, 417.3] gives 1.43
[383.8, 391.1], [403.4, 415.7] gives 1.60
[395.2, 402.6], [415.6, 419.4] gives 1.34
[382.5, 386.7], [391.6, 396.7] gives 1.14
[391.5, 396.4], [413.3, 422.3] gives 1.66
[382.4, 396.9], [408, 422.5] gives 1.71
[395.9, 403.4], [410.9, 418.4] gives 1.26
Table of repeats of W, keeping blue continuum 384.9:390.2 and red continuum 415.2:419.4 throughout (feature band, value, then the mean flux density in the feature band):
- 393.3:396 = 0.225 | 6.18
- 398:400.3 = -0.352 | 8.3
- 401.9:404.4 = -0.491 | 9.1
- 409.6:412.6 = 0.126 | 8.09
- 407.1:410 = -0.104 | 8.47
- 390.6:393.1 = -0.131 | 6.77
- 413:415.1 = -0.035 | 8.89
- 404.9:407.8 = -0.260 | 8.66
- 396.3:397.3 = 0.498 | 3.49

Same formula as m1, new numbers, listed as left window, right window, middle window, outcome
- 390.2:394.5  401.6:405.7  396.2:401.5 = 0.49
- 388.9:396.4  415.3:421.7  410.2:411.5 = 0.04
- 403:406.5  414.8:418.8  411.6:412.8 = 0.02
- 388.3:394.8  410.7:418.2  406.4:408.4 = -0.17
